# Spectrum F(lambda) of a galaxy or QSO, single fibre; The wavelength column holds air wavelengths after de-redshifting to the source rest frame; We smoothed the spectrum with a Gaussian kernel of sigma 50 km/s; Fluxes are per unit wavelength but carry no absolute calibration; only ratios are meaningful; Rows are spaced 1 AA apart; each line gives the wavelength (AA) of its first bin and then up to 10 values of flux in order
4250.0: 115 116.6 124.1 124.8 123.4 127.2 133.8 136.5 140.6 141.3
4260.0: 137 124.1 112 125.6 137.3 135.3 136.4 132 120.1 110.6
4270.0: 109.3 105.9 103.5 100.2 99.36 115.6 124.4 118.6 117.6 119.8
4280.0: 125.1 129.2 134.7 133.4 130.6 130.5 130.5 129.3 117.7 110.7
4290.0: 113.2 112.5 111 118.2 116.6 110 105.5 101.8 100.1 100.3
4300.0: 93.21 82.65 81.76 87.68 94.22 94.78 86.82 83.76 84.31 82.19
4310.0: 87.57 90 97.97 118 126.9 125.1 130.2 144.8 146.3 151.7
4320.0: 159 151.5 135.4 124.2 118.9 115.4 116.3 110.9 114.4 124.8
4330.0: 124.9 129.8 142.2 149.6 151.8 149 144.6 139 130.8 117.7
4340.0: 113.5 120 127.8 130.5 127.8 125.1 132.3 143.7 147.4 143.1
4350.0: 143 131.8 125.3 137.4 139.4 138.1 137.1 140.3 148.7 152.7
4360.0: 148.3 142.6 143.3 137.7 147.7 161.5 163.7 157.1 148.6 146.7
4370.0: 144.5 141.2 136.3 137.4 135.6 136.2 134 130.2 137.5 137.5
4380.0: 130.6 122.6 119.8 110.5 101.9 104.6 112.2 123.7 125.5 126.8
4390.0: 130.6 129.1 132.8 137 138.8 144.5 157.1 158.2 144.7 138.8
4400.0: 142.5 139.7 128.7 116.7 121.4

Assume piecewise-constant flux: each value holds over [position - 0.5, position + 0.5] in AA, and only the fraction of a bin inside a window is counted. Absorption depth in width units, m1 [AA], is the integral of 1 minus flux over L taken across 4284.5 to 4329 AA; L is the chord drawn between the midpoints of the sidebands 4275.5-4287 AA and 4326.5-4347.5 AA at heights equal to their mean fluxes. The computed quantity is 5.6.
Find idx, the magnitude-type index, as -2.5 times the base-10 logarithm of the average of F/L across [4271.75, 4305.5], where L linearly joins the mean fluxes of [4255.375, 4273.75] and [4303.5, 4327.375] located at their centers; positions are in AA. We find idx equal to 0.08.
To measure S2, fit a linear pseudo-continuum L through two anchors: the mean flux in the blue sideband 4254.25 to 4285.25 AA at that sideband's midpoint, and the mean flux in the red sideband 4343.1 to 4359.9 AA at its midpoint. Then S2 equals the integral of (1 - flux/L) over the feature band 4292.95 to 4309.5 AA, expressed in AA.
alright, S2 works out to 4.42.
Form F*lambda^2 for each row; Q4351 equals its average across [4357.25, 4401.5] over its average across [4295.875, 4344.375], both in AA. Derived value 1.2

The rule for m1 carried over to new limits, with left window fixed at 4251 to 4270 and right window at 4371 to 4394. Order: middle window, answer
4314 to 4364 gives -2.9 AA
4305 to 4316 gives 2.4 AA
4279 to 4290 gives 0.2 AA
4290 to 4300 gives 1.6 AA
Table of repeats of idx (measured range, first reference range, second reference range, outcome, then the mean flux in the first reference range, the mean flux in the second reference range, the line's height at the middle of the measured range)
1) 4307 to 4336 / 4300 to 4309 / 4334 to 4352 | -0.158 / 87.1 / 134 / 108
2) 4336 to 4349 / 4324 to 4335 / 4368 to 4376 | 0.011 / 129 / 140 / 132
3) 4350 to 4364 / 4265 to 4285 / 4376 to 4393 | -0.144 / 120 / 124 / 123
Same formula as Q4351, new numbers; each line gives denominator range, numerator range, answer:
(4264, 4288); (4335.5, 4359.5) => 1.15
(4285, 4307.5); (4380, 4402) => 1.31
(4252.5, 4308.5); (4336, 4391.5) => 1.21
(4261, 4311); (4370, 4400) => 1.25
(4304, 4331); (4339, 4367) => 1.21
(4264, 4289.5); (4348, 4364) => 1.21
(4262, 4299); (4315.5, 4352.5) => 1.16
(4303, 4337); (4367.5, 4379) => 1.17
